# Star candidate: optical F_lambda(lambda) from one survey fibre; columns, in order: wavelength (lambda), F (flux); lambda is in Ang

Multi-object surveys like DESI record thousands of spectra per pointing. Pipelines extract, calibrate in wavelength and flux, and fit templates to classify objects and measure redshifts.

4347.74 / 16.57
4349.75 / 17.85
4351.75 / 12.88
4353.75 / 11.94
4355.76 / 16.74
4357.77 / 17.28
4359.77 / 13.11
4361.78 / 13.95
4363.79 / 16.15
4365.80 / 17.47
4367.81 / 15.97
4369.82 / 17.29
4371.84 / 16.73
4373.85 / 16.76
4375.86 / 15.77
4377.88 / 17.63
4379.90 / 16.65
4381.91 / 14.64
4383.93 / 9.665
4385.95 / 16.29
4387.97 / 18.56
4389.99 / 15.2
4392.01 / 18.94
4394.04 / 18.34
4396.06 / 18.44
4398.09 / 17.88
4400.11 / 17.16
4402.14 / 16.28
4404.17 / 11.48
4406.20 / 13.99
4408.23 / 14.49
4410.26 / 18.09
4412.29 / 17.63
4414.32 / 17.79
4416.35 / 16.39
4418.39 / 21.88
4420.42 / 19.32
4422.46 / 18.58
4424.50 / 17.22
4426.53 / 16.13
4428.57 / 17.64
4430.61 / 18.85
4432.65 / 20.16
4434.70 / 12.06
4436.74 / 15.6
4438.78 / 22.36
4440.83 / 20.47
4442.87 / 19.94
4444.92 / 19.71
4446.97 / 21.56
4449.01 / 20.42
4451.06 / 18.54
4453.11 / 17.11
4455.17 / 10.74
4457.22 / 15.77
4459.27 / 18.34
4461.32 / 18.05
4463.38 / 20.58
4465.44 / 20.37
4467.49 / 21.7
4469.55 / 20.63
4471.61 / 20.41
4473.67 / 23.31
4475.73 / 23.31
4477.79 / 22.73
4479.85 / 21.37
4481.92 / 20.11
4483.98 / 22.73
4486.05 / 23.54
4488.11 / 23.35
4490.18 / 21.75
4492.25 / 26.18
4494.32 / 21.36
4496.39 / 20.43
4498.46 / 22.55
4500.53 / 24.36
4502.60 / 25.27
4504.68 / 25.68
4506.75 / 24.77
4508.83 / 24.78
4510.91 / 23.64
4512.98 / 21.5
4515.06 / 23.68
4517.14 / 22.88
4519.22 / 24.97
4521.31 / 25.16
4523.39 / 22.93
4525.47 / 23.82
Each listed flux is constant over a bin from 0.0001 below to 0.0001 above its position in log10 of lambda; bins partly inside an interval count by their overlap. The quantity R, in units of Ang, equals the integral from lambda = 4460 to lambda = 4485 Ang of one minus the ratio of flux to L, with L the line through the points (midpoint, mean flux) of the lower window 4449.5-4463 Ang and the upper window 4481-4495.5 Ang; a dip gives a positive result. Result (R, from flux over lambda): -1.9 Ang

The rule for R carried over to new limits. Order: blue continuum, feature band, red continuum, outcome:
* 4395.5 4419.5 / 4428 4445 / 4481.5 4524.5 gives 0.3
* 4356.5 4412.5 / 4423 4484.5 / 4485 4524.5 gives 3.7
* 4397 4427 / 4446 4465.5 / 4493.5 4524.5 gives 1.9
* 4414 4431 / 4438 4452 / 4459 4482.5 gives -0.7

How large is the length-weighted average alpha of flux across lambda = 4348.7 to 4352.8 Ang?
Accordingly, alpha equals 15.3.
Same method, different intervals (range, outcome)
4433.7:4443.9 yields 18.1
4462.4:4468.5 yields 20.9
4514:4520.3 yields 23.8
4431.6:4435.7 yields 16.1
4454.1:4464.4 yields 16.7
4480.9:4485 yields 21.4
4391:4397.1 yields 18.5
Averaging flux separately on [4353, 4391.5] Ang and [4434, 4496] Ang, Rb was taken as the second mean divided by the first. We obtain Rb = 1.28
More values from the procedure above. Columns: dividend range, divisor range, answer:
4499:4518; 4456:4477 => 1.19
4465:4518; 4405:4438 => 1.32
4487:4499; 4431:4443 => 1.23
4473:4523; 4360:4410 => 1.45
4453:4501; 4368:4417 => 1.28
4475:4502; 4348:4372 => 1.45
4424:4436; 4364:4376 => 1.02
